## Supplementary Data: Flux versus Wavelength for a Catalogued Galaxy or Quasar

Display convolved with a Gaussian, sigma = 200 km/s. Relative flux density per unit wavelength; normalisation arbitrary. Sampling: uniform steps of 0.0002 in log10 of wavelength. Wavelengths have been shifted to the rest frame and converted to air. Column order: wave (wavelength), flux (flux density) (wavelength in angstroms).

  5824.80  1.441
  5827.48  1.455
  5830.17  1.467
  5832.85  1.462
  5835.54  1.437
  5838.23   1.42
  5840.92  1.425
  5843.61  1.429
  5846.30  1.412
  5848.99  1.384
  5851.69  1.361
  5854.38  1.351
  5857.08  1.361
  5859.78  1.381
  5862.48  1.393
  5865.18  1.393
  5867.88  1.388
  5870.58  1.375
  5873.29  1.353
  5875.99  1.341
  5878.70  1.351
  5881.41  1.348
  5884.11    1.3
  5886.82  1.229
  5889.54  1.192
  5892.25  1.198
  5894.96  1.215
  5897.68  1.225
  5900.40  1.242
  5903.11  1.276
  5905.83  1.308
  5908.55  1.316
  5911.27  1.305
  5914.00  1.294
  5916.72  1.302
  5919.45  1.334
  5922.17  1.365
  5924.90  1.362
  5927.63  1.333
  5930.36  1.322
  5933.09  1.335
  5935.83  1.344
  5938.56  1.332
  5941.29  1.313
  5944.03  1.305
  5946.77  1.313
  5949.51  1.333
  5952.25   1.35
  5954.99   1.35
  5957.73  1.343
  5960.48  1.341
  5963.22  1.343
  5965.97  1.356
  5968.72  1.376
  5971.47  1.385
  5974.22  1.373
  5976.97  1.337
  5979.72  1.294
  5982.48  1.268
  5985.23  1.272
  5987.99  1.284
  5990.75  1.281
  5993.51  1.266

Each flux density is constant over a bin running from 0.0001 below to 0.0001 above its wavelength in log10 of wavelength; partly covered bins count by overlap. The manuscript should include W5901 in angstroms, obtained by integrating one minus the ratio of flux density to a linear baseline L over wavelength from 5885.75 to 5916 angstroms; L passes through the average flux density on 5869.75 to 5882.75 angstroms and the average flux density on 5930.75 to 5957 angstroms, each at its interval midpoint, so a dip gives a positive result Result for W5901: 2.0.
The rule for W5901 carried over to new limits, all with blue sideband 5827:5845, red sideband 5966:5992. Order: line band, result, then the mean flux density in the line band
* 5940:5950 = 0.3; 1.31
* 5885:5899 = 1.8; 1.21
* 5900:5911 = 0.7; 1.29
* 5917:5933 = 0.3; 1.34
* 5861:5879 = 0.5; 1.37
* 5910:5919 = 0.5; 1.3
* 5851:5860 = 0.4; 1.36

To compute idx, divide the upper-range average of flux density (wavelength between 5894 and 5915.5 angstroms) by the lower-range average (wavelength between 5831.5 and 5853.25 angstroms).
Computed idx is 0.90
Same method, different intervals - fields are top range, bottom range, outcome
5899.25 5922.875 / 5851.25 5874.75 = 0.95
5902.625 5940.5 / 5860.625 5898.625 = 1.01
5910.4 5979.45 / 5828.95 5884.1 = 0.96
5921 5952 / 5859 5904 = 1.02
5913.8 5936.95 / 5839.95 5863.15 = 0.96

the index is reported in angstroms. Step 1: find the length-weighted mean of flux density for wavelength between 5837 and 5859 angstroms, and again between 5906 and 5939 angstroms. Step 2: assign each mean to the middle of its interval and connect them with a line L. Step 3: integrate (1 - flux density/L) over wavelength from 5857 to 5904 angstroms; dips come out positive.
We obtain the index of 2.0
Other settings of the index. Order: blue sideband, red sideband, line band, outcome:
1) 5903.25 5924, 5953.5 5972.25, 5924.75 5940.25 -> -0.1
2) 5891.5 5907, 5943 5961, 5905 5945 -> -1.1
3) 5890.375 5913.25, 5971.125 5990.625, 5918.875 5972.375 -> -2.2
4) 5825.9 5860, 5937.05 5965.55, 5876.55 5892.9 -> 1.3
